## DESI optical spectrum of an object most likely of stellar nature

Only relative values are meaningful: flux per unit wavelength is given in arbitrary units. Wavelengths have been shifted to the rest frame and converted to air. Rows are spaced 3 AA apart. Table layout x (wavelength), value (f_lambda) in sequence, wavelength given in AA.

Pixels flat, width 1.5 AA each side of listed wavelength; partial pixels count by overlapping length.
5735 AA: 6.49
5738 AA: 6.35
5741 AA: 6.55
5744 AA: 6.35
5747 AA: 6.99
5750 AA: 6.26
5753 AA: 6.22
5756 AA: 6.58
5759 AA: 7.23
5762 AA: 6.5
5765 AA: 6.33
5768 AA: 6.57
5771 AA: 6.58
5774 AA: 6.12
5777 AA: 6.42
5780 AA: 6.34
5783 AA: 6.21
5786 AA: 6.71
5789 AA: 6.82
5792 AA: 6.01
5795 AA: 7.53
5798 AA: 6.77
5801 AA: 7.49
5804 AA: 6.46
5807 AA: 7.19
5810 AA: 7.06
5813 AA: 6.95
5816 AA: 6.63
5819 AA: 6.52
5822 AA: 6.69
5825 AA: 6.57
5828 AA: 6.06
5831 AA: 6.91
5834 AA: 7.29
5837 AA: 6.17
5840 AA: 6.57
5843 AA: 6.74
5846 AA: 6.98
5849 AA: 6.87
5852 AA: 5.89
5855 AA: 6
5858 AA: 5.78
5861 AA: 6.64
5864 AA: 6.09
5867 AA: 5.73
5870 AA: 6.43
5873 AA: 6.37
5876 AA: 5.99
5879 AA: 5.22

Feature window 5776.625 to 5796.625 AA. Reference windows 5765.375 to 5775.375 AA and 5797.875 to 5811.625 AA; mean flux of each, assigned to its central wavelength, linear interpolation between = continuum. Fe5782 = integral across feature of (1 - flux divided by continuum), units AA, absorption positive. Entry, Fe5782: 0.3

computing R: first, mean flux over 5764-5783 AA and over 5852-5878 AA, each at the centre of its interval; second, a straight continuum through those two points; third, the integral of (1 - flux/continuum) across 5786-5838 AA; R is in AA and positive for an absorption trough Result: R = -4.3 AA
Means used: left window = 6.38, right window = 6.1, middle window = 6.78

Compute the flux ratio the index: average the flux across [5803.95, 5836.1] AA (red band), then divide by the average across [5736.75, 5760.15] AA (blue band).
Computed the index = 1.03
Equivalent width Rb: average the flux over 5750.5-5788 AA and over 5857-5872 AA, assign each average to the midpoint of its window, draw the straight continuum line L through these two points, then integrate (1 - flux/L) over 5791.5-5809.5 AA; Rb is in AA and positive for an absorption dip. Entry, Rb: -1.7 AA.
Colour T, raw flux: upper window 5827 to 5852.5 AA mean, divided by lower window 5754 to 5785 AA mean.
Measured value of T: 1.02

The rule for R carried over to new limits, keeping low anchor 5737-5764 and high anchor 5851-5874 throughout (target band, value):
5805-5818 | -1.24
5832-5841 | -0.69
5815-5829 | -0.51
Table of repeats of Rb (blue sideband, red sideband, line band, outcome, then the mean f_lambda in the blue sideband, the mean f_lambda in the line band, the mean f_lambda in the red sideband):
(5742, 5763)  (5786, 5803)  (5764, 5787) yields 1.2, 6.59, 6.41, 6.89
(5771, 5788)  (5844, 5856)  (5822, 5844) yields -0.6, 6.39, 6.62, 6.47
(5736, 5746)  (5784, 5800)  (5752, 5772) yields 0.0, 6.45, 6.58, 6.77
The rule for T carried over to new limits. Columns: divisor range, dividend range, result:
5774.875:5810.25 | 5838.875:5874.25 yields 0.94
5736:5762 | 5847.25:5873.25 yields 0.94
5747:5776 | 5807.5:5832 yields 1.03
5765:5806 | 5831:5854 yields 1.01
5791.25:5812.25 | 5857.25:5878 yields 0.88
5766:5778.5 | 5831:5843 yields 1.05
